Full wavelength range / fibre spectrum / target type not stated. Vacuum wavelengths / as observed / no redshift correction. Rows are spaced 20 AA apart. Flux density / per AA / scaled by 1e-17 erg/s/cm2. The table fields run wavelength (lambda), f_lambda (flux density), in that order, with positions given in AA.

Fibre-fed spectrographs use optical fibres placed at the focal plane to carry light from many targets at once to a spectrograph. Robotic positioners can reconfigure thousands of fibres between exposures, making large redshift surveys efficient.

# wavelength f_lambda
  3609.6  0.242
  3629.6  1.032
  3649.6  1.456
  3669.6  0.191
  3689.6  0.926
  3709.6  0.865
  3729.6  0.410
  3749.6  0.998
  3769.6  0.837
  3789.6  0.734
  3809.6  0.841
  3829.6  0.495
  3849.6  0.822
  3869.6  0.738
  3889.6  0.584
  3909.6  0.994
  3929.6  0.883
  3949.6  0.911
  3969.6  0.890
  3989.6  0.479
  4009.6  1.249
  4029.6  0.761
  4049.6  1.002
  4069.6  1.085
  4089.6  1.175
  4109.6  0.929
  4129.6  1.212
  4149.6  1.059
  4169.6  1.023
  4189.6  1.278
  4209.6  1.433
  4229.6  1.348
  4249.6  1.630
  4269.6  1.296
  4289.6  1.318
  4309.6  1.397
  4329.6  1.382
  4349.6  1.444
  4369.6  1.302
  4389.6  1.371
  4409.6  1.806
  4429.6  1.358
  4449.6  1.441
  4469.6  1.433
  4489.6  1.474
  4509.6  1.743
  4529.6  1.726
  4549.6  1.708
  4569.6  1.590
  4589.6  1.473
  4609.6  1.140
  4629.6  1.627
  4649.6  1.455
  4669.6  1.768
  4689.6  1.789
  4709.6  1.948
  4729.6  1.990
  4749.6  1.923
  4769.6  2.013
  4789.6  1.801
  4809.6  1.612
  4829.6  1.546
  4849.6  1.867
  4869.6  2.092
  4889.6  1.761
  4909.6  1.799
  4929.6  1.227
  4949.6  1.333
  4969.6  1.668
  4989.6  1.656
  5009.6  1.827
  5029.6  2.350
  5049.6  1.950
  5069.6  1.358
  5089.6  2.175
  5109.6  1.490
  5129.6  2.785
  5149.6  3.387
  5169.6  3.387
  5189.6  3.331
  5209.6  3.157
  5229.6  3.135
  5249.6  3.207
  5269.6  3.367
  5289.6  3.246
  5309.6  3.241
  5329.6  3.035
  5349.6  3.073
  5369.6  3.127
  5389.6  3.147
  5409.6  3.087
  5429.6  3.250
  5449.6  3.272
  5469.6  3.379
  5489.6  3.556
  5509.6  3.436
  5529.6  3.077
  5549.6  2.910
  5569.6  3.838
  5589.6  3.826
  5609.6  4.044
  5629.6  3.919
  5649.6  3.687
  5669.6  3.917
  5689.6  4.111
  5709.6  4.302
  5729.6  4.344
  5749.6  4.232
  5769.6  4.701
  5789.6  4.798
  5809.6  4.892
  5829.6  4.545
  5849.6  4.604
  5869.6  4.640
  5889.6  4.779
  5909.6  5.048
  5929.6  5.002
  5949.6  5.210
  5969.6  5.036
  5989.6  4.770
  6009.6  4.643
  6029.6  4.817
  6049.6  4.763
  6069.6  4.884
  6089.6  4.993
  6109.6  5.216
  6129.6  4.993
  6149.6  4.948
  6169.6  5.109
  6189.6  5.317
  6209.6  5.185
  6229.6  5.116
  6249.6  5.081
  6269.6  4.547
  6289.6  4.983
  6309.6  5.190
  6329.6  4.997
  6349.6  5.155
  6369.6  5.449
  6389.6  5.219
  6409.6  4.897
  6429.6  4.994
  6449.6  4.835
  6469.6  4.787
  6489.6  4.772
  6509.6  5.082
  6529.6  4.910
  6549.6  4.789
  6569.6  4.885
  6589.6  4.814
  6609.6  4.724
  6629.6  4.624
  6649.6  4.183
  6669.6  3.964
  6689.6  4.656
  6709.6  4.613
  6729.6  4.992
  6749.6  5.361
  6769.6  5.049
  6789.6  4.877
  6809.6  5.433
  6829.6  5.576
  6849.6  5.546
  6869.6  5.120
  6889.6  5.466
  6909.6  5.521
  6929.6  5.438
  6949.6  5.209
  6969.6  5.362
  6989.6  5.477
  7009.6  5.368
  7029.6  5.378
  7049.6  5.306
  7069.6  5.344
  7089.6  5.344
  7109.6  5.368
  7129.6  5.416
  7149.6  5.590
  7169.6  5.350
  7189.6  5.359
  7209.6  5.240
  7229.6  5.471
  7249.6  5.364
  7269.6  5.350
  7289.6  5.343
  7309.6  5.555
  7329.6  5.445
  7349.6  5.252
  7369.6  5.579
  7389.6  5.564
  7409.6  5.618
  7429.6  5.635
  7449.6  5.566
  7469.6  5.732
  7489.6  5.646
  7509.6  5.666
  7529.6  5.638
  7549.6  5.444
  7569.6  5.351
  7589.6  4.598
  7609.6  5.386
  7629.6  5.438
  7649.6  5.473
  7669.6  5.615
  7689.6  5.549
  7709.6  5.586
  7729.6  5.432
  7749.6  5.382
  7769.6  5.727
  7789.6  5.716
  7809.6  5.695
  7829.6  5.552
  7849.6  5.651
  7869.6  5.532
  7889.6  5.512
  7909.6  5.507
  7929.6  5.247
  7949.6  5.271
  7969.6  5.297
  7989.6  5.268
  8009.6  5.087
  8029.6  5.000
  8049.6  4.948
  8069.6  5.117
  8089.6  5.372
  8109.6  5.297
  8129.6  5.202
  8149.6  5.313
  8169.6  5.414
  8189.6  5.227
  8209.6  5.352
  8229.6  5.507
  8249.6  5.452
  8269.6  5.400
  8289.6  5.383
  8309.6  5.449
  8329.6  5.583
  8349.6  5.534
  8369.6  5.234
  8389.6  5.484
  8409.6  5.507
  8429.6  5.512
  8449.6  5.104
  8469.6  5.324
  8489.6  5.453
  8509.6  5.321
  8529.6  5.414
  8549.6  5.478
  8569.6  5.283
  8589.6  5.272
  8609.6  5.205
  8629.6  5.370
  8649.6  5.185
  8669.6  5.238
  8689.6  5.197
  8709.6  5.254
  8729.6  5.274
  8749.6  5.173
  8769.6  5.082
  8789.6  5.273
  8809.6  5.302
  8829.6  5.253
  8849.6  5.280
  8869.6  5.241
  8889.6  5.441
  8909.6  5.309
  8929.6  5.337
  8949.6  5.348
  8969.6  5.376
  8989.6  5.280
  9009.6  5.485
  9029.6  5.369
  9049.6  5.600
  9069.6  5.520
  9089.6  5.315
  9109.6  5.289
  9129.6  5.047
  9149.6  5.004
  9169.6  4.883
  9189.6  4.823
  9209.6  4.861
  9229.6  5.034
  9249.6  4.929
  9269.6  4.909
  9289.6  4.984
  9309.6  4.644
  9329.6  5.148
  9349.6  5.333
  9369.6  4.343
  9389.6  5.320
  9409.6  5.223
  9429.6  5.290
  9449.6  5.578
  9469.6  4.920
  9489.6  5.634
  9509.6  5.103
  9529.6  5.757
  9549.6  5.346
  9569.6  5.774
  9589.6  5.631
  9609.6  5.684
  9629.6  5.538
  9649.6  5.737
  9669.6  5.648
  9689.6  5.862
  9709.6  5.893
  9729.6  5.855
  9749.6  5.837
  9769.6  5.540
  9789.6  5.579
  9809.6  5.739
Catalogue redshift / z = 0.29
